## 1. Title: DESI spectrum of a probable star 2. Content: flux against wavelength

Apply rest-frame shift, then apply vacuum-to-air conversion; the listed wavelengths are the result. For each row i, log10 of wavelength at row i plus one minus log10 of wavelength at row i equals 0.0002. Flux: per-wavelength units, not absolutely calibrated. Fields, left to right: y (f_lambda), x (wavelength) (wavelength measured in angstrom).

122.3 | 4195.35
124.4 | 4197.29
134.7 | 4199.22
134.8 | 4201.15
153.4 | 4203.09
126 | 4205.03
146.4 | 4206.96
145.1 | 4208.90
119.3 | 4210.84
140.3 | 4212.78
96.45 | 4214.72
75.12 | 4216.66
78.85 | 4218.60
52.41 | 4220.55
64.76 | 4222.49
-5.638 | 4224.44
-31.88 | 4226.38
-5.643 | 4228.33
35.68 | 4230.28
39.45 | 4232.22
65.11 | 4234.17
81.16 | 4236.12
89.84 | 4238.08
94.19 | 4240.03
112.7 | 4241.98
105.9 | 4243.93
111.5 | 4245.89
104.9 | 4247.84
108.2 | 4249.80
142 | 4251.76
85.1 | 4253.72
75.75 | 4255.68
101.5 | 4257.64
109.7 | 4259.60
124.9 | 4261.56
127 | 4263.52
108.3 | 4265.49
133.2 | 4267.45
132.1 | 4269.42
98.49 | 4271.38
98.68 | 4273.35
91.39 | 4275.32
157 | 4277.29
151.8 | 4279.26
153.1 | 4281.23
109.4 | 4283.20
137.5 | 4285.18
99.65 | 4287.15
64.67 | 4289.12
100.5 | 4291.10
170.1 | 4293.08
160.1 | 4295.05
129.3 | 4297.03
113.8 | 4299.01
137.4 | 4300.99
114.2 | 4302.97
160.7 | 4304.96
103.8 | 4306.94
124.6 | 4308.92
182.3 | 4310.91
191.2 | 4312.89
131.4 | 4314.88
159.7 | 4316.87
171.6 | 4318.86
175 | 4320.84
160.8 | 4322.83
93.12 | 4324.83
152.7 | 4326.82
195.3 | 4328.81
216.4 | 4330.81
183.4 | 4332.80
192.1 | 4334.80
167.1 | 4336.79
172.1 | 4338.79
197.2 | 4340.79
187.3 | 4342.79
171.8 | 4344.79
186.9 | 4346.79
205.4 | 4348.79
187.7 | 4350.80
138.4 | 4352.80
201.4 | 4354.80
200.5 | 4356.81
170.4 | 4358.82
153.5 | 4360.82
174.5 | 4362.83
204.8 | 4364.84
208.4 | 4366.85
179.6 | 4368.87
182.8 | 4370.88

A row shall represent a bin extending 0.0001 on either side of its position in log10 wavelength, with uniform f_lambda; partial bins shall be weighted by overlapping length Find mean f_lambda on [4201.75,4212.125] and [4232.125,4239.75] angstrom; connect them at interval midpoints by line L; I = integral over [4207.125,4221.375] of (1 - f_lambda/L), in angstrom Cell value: 2.29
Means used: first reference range 138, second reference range 74.5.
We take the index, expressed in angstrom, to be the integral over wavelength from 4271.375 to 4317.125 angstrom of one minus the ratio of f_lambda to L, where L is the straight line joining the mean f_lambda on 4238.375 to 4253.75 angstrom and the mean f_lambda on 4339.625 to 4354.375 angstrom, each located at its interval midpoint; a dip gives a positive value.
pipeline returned 4.2 angstrom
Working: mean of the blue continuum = 109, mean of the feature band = 131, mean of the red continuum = 183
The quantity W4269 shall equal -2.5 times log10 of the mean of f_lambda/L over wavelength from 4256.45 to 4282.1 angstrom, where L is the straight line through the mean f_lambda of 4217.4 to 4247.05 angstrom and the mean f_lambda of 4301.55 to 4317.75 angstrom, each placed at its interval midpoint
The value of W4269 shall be -0.203 mag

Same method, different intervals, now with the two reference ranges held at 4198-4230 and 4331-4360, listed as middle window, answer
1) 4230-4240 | 0.47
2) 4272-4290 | 0.16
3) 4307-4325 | 0.05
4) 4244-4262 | 0.10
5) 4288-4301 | 0.18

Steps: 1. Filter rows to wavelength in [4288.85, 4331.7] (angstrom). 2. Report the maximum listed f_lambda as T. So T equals 216.4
